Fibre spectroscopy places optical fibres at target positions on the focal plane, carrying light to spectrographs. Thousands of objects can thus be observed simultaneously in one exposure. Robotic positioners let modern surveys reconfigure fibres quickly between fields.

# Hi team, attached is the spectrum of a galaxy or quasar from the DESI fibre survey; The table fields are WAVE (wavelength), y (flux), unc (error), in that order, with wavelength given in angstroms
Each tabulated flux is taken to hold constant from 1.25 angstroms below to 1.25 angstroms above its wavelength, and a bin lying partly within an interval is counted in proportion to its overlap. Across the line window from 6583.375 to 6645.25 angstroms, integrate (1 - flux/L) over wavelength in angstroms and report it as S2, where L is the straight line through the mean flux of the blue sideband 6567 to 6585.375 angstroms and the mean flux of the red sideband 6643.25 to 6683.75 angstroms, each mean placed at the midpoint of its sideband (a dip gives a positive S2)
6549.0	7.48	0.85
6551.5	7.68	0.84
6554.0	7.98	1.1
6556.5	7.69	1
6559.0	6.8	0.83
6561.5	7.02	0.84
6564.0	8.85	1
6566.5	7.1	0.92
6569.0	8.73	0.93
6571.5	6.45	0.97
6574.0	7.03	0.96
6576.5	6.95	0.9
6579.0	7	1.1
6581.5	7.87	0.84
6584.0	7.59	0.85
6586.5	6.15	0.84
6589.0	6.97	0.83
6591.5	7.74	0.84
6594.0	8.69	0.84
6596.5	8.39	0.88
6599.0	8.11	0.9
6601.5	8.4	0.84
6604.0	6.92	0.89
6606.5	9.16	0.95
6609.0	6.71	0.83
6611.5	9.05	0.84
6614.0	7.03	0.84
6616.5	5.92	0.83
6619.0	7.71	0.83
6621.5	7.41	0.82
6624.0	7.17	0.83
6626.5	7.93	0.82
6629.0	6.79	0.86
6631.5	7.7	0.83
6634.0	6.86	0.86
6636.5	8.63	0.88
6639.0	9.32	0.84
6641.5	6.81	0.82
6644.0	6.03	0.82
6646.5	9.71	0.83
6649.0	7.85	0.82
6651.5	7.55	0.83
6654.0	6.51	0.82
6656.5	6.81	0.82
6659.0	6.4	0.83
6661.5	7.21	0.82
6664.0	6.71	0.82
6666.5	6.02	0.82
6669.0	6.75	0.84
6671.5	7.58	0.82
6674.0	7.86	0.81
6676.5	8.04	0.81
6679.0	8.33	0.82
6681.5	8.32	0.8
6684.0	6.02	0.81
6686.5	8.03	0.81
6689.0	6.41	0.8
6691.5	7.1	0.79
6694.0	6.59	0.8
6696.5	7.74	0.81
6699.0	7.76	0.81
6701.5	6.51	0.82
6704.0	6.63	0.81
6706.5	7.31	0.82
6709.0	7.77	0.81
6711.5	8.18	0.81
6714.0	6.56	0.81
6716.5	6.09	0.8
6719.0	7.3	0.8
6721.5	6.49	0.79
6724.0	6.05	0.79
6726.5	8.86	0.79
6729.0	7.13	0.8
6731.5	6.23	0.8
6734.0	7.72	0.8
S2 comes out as -1.9 angstroms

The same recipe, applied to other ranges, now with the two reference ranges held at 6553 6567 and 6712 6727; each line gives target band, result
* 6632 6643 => -0.9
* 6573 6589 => 0.9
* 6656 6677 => 0.3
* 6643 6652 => -0.8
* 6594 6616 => -1.7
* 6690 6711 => -0.8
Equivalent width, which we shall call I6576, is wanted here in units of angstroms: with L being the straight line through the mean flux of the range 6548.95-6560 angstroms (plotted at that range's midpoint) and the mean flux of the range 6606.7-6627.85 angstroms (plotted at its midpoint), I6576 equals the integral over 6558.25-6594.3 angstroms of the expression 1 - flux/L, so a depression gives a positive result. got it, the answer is 0.7 angstroms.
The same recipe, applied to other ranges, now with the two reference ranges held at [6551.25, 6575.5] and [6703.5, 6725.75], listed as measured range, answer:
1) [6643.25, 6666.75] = 0.16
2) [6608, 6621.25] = 0.06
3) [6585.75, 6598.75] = -0.47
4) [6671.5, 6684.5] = -1.25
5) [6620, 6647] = -1.27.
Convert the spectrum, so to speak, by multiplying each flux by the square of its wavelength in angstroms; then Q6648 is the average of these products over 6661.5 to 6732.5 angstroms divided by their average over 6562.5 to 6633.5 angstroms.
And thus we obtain 0.98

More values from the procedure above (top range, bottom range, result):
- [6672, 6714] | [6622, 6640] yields 0.97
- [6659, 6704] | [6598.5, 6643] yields 0.96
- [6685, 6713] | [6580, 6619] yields 0.98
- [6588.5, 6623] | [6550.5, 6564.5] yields 1.03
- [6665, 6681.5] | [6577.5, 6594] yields 1.05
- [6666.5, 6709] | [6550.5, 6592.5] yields 1.02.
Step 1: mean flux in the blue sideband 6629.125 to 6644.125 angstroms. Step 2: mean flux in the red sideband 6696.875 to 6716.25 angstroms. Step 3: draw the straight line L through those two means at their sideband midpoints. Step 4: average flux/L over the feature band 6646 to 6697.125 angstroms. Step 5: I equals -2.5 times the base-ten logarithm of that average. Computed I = 0.02 mag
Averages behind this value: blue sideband 7.62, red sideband 7.21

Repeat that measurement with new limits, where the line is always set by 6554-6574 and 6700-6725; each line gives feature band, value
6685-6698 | -0.03 mag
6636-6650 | -0.12 mag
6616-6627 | 0.00 mag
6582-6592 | 0.04 mag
